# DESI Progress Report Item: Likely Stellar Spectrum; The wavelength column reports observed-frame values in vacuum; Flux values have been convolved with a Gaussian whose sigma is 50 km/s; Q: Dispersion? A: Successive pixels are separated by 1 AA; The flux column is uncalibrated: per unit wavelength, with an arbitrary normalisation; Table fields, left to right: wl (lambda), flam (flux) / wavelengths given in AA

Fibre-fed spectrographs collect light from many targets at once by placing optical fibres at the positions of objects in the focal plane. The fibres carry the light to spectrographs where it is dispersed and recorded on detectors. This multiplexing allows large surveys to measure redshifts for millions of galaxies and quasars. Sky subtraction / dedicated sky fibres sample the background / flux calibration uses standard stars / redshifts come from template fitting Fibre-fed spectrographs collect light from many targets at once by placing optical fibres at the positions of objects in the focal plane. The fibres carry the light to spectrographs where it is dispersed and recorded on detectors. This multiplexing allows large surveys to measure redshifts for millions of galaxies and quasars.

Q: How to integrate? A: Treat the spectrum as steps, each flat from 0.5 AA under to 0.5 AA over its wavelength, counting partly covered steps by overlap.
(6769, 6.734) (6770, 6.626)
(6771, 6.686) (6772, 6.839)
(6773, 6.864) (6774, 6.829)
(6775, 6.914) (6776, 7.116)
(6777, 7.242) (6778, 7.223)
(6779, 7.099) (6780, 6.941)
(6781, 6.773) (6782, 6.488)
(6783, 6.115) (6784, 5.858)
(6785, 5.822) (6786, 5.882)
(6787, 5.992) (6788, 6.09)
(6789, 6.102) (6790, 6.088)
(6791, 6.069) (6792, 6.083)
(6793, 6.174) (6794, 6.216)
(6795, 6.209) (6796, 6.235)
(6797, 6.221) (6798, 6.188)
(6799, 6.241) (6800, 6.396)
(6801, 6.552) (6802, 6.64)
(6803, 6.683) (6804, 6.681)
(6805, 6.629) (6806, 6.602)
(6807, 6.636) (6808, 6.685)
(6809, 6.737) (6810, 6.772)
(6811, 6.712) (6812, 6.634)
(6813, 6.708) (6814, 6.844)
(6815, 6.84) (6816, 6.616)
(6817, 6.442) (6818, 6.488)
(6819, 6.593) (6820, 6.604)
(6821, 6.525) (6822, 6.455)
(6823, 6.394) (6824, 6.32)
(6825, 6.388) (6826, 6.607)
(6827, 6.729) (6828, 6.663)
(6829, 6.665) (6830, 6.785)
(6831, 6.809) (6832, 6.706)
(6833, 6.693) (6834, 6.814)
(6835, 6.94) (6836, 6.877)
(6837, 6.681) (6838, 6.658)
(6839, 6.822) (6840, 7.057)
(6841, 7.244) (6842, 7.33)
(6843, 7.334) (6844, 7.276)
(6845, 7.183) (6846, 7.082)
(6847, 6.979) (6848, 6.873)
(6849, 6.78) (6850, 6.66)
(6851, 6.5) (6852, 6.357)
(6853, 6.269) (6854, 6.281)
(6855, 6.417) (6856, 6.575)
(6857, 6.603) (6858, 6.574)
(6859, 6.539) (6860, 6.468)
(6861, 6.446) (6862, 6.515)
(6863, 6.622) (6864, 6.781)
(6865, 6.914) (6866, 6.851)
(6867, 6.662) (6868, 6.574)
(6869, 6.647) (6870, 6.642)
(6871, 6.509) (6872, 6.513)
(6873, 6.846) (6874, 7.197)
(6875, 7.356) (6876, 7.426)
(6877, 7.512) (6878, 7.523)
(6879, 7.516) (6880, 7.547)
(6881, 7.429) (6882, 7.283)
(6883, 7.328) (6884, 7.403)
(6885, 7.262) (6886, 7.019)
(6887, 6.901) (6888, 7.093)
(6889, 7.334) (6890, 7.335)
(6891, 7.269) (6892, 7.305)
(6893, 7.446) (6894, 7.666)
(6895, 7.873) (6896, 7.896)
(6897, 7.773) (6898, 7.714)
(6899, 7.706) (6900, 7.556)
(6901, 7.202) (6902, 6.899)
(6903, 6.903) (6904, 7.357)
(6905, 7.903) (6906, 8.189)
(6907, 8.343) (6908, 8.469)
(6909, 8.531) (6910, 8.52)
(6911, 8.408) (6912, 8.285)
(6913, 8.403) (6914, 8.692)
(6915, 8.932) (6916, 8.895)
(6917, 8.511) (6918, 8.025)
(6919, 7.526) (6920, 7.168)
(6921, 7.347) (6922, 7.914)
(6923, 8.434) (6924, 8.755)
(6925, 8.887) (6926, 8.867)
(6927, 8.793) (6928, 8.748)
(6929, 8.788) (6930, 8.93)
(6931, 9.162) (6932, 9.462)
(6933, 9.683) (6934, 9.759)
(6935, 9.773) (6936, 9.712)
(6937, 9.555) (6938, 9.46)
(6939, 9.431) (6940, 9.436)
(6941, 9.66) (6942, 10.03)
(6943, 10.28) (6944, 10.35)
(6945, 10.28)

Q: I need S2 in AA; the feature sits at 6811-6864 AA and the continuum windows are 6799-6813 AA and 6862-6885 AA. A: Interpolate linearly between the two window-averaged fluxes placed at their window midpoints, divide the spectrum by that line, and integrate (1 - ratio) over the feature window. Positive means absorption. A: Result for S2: 0.96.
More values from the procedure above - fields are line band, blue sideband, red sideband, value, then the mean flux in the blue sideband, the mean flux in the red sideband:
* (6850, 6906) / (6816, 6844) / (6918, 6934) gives 4.4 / 6.73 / 8.58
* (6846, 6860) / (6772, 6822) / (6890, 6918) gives 1.3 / 6.51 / 7.94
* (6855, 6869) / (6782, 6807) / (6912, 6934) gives 1.6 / 6.25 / 8.59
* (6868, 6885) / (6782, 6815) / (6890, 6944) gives 1.3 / 6.37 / 8.46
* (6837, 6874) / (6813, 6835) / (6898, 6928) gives 2.1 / 6.63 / 8.12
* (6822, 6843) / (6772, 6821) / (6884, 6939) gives 0.8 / 6.52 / 8.2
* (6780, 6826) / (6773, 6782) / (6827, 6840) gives 3.1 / 6.98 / 6.77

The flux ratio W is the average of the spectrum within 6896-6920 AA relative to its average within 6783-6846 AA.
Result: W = 1.2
